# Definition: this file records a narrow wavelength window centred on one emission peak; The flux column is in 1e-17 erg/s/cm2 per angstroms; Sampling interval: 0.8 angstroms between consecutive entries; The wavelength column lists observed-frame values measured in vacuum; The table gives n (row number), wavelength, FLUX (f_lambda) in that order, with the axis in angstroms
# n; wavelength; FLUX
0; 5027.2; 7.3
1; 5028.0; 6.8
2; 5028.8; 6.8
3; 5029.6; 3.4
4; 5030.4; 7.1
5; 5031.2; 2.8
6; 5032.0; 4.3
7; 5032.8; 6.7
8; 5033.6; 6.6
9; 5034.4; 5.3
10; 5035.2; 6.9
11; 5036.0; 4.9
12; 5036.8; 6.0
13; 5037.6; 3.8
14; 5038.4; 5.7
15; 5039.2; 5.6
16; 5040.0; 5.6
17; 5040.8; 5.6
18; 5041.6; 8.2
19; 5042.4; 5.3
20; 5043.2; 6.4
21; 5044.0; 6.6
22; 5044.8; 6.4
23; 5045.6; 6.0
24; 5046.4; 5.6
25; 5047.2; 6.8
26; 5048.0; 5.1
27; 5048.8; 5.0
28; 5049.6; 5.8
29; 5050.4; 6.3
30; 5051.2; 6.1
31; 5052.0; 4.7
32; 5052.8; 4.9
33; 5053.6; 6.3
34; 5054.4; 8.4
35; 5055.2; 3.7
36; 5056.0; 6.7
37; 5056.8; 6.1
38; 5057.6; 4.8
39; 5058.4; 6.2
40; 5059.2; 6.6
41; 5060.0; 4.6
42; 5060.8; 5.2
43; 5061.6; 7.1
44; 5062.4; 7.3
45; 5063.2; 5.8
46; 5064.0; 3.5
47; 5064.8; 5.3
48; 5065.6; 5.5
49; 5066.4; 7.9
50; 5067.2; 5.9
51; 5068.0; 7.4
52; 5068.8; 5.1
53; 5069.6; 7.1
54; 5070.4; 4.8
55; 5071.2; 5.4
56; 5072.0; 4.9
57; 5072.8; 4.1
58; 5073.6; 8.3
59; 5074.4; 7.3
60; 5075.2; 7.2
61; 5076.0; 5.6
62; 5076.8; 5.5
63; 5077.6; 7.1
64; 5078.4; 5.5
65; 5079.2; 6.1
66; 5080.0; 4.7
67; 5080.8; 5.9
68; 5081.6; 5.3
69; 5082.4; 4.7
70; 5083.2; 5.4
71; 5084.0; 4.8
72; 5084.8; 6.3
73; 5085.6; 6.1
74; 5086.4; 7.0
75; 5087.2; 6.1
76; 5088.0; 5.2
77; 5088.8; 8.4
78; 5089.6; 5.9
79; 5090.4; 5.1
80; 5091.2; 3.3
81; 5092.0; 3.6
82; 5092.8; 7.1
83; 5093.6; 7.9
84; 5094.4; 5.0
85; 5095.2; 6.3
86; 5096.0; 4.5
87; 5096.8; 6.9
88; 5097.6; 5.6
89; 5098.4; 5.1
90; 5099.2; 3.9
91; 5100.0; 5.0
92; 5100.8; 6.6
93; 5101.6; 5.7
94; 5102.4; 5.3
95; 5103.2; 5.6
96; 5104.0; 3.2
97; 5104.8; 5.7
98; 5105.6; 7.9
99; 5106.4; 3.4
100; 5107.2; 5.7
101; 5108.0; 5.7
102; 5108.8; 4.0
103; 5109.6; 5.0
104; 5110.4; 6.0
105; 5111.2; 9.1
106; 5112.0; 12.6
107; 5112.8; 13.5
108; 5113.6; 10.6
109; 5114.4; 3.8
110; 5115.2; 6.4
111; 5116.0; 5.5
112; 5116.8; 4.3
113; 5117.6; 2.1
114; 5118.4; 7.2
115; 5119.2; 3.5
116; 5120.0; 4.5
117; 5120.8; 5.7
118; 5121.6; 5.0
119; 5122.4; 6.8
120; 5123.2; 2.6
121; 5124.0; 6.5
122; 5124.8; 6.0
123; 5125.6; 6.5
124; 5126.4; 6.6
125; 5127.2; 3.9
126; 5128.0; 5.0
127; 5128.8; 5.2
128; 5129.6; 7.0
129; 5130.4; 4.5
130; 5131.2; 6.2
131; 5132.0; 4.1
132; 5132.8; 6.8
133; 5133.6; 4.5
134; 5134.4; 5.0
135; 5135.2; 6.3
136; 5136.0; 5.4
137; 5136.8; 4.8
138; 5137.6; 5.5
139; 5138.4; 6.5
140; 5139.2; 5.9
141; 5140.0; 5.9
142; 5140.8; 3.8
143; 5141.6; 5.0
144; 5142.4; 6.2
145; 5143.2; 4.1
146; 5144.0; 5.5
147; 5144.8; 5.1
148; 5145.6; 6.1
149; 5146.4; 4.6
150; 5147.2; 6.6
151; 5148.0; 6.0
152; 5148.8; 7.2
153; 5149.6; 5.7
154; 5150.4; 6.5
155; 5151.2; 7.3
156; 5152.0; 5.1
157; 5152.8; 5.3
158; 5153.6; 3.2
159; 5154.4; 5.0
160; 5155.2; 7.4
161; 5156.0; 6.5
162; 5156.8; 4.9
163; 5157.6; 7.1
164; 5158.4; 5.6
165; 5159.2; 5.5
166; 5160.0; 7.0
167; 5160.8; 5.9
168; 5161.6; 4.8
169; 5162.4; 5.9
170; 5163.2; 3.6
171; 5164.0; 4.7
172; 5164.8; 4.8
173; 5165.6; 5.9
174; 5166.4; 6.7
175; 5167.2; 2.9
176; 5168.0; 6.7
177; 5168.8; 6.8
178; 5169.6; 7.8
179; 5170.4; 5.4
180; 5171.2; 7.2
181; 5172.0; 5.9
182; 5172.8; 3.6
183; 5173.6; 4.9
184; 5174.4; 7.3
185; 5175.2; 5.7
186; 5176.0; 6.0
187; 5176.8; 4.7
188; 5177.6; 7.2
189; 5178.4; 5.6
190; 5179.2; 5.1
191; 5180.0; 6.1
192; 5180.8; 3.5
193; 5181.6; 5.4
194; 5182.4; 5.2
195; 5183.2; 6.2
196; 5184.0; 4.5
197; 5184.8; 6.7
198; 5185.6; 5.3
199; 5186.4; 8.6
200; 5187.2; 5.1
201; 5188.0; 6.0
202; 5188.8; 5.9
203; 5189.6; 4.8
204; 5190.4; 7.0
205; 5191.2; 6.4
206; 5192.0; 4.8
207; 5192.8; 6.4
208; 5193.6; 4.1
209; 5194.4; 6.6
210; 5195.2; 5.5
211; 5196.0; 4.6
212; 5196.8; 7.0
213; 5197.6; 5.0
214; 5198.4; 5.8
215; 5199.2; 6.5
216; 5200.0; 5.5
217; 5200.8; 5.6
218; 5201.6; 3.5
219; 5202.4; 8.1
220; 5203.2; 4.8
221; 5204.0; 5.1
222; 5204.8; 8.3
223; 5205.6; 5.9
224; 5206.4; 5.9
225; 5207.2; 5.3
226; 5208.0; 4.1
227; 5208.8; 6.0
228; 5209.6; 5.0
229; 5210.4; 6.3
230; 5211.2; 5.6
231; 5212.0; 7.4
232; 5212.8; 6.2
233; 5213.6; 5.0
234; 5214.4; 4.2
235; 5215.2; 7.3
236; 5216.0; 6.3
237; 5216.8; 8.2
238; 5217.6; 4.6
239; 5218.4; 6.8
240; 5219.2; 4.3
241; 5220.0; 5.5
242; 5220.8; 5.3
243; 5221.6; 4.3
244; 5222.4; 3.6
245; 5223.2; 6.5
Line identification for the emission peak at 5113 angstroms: H-beta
